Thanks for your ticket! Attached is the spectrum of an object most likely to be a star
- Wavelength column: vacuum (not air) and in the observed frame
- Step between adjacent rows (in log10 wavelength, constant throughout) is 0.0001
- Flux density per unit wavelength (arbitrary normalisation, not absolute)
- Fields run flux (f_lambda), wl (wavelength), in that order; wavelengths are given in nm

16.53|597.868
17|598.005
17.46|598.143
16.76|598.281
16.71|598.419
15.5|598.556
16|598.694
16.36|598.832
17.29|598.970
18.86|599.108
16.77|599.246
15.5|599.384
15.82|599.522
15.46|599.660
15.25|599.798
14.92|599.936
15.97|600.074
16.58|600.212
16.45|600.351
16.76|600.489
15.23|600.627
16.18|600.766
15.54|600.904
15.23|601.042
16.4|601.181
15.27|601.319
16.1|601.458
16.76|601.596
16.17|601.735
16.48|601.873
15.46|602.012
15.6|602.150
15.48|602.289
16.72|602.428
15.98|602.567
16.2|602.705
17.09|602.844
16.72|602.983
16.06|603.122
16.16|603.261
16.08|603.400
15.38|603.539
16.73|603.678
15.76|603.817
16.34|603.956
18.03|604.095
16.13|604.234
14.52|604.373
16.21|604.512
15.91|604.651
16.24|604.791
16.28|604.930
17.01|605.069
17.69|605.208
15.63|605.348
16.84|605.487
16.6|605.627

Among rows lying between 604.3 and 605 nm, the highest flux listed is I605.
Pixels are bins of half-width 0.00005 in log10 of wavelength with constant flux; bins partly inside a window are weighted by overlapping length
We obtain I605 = 16.28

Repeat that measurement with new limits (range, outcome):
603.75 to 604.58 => 18.03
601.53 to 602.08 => 16.76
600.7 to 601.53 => 16.4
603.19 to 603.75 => 16.73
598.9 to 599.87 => 18.86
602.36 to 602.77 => 16.72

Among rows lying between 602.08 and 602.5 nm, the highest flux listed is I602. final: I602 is 16.72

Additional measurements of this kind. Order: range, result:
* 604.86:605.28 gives 17.69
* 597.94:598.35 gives 17.46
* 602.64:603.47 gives 17.09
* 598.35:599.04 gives 17.29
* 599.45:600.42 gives 16.58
